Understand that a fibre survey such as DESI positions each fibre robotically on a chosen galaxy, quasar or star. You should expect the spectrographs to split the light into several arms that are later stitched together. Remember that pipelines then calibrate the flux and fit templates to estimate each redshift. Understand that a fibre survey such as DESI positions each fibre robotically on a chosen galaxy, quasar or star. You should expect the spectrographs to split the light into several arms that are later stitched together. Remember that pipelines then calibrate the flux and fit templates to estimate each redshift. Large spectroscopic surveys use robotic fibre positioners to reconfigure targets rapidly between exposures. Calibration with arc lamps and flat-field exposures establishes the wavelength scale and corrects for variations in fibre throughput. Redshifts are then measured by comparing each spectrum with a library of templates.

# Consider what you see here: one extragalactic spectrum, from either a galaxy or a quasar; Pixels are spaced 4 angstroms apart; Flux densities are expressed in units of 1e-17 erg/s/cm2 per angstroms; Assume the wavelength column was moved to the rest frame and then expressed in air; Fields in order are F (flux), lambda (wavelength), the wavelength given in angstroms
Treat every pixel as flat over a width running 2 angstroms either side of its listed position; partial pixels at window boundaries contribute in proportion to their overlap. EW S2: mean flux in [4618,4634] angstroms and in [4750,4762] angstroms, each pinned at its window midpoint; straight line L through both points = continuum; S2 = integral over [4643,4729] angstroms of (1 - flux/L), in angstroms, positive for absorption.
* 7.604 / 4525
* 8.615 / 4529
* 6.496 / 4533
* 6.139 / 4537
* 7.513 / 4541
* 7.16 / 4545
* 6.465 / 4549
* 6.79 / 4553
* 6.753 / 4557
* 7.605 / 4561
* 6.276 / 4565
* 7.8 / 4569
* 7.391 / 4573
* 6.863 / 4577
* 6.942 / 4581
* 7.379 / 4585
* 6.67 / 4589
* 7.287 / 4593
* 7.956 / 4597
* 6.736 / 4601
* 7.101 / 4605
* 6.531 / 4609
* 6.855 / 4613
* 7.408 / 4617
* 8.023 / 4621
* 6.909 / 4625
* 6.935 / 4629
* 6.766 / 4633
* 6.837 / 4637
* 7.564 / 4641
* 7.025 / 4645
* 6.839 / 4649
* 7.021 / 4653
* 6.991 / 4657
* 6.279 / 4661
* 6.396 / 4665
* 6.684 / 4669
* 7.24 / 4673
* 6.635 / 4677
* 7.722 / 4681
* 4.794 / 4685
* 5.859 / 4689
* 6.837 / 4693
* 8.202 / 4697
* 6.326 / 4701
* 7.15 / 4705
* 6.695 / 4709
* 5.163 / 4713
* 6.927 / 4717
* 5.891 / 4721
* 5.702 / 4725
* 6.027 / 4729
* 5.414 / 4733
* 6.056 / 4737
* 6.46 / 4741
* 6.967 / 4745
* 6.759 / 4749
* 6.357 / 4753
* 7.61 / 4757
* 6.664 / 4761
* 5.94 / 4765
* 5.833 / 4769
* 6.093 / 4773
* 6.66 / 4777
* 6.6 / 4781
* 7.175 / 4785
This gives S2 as 5.8 angstroms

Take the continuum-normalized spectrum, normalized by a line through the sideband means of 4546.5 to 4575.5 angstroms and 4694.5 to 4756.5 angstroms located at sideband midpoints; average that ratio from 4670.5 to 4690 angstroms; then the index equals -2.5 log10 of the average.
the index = 0.019 mag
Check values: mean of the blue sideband 7.01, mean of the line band 6.49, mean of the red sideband 6.44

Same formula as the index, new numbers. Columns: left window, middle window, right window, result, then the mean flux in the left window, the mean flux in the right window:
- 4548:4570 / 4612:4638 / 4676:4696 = -0.07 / 6.93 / 6.45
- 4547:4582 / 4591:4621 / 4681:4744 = -0.06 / 6.99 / 6.29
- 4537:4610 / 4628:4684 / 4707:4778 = -0.03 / 7.05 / 6.28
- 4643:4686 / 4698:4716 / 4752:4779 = 0.02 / 6.74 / 6.45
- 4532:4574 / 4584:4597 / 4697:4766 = -0.06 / 6.94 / 6.42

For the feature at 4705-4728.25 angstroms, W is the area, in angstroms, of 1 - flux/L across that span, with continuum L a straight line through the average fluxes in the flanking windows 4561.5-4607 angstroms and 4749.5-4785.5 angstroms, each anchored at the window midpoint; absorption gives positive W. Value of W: 1.9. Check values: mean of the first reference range 7.14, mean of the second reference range 6.53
